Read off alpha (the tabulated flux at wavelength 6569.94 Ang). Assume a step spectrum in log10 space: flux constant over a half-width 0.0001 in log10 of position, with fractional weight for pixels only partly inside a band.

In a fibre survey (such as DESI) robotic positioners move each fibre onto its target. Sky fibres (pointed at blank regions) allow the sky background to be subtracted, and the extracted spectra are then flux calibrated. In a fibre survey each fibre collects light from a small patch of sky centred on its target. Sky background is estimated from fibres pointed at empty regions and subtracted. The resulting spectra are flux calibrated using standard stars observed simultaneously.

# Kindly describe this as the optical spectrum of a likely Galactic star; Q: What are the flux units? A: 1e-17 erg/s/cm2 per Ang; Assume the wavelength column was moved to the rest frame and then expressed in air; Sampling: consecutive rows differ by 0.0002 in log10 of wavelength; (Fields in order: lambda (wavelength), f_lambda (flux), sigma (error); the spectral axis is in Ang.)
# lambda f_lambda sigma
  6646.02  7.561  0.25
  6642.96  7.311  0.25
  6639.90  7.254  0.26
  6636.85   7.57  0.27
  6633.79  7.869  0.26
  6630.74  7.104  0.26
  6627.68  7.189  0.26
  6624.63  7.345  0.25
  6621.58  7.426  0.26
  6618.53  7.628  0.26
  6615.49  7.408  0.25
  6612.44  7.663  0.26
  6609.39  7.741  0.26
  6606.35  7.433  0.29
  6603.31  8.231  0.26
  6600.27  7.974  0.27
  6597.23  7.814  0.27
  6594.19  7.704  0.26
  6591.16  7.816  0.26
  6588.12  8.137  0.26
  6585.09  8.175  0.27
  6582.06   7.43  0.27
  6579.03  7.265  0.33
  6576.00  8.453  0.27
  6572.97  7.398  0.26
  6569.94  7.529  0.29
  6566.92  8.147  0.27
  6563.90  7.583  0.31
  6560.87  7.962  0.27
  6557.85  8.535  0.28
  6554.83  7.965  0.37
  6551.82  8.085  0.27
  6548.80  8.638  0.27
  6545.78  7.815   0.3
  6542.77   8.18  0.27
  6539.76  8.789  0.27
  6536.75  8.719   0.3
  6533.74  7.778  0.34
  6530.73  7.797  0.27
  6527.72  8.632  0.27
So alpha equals 7.529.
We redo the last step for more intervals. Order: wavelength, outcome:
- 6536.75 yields 8.719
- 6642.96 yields 7.311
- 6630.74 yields 7.104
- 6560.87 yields 7.962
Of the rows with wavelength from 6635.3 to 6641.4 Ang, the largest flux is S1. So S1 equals 7.57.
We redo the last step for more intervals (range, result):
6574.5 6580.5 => 8.453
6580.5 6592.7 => 8.175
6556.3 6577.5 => 8.535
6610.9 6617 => 7.663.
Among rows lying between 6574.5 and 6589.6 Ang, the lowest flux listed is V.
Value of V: 7.265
